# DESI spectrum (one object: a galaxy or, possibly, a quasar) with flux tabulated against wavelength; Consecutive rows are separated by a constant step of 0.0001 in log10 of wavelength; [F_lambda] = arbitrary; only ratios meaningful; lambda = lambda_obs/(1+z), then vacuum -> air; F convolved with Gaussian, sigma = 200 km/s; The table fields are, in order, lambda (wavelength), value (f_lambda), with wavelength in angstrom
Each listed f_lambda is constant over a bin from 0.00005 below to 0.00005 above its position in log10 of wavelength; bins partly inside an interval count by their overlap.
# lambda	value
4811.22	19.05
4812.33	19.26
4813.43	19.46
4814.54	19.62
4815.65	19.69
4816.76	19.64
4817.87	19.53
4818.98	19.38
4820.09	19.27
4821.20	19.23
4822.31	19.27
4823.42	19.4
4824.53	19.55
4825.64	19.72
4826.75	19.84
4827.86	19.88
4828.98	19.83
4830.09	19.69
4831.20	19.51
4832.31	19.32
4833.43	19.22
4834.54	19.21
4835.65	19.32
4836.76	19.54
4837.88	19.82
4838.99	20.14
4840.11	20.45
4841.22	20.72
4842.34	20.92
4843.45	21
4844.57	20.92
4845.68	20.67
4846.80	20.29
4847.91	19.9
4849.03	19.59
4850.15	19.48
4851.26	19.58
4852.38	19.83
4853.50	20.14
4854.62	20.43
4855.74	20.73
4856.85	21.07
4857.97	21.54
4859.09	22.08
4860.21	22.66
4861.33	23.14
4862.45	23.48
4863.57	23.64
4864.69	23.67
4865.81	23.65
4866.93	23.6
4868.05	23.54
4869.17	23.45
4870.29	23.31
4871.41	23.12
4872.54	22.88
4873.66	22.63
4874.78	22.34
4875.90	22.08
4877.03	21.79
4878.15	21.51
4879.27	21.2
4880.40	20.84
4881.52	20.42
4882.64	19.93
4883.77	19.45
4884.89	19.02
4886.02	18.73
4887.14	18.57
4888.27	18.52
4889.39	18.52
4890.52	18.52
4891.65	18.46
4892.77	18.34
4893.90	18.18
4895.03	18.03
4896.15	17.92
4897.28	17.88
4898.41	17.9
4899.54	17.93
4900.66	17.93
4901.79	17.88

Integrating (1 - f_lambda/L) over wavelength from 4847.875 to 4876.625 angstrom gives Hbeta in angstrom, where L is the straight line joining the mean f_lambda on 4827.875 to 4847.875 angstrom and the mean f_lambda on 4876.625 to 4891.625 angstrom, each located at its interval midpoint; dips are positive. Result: -3.1 angstrom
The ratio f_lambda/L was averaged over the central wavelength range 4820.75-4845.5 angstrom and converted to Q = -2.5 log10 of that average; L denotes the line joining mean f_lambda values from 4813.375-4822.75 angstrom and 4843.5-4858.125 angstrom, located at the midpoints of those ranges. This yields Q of 0.00 mag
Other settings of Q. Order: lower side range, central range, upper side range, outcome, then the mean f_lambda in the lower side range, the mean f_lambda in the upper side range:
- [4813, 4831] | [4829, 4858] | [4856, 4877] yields 0.055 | 19.6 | 22.8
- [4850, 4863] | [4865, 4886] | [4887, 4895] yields -0.114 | 21.2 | 18.4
